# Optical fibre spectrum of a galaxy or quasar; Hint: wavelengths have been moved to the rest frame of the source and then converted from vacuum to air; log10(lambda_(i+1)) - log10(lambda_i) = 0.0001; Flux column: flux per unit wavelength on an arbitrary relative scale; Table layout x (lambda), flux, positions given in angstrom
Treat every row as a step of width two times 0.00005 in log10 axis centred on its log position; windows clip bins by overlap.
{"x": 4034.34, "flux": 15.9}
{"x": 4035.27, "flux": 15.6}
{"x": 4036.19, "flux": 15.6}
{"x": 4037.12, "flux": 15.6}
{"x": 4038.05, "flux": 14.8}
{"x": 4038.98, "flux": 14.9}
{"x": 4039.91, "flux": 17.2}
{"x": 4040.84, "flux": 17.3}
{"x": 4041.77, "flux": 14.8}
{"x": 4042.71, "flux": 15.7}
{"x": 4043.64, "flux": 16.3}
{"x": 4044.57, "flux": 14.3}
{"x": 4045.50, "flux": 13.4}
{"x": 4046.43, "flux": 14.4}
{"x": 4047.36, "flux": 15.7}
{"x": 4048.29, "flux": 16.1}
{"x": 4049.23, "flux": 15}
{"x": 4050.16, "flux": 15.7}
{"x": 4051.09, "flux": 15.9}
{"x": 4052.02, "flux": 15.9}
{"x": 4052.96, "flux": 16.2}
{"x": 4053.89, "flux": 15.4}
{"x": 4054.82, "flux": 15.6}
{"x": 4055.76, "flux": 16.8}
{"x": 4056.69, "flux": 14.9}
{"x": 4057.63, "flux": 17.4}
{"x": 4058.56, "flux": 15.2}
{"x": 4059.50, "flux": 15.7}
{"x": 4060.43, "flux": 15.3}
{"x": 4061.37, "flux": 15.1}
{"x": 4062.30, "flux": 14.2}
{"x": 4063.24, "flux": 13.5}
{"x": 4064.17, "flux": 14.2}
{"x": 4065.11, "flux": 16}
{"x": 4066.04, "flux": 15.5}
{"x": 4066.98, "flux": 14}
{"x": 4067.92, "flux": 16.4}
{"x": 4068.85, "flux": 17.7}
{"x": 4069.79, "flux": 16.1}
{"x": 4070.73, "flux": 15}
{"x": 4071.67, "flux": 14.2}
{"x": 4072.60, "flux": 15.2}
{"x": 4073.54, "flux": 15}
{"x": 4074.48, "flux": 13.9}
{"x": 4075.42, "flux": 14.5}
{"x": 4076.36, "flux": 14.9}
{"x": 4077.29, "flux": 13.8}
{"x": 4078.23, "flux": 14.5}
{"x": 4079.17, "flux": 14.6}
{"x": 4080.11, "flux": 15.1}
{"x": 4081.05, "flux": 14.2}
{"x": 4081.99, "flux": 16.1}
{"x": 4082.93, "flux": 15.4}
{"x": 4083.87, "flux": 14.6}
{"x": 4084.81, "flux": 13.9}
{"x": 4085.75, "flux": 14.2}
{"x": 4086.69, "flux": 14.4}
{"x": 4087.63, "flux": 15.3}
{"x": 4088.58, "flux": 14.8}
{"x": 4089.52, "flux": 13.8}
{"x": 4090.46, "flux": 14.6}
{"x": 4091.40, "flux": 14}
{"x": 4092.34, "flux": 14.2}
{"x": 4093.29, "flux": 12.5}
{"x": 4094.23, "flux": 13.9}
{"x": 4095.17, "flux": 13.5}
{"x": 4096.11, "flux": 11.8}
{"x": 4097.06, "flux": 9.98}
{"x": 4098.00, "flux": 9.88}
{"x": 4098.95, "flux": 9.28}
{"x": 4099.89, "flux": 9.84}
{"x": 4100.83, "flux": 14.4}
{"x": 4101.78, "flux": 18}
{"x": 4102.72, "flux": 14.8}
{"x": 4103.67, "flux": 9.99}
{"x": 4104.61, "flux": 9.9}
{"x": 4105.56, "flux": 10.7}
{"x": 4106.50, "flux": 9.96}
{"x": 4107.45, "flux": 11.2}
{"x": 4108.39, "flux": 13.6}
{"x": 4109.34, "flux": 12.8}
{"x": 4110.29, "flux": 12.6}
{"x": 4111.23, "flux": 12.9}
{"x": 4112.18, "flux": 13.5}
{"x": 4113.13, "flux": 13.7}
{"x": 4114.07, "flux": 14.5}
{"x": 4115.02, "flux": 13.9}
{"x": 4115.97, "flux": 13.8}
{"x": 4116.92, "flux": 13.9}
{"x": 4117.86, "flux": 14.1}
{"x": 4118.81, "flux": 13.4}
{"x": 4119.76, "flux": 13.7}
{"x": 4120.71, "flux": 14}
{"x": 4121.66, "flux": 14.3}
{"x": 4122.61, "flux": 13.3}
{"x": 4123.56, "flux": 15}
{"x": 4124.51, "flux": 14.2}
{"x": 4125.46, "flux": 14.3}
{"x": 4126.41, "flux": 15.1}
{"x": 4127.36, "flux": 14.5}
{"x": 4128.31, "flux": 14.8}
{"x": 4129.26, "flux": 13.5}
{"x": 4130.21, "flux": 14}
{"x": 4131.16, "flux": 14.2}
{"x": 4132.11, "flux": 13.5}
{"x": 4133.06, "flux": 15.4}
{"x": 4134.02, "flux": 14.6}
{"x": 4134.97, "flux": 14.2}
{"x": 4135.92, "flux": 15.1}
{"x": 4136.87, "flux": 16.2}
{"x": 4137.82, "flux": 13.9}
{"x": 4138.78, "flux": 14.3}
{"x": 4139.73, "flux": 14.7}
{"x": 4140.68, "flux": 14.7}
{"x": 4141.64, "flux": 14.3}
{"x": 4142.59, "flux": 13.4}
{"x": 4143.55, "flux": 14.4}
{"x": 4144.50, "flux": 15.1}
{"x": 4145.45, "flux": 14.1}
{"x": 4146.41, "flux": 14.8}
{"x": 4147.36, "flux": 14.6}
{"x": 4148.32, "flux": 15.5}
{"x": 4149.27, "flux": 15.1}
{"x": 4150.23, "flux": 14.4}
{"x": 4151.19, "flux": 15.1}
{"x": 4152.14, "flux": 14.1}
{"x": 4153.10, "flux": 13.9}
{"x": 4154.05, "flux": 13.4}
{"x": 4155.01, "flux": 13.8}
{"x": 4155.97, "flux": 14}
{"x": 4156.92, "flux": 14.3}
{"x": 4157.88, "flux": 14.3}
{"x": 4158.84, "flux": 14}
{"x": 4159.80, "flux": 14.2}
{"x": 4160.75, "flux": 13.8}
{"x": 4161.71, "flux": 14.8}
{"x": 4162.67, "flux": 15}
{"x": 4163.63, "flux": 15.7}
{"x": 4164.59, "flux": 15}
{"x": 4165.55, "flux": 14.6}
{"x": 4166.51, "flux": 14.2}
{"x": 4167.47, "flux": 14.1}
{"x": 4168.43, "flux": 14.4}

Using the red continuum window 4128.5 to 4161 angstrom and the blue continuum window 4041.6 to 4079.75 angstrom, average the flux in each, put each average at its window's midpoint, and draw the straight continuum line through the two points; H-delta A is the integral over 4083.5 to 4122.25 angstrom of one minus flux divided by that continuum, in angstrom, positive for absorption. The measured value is 4.4 angstrom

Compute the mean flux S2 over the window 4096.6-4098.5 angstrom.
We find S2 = 9.91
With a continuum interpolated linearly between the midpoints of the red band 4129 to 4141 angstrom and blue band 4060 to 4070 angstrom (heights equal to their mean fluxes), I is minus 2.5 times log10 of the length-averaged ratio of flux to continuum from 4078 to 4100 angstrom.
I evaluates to 0.11 mag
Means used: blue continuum 15.3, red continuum 14.5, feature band 13.6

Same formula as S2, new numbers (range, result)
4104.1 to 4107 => 10.2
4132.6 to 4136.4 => 14.8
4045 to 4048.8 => 14.9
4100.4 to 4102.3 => 16.2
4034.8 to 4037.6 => 15.6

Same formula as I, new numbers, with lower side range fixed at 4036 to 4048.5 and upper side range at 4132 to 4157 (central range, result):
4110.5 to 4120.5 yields 0.08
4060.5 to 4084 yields 0.01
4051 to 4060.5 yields -0.04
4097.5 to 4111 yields 0.24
